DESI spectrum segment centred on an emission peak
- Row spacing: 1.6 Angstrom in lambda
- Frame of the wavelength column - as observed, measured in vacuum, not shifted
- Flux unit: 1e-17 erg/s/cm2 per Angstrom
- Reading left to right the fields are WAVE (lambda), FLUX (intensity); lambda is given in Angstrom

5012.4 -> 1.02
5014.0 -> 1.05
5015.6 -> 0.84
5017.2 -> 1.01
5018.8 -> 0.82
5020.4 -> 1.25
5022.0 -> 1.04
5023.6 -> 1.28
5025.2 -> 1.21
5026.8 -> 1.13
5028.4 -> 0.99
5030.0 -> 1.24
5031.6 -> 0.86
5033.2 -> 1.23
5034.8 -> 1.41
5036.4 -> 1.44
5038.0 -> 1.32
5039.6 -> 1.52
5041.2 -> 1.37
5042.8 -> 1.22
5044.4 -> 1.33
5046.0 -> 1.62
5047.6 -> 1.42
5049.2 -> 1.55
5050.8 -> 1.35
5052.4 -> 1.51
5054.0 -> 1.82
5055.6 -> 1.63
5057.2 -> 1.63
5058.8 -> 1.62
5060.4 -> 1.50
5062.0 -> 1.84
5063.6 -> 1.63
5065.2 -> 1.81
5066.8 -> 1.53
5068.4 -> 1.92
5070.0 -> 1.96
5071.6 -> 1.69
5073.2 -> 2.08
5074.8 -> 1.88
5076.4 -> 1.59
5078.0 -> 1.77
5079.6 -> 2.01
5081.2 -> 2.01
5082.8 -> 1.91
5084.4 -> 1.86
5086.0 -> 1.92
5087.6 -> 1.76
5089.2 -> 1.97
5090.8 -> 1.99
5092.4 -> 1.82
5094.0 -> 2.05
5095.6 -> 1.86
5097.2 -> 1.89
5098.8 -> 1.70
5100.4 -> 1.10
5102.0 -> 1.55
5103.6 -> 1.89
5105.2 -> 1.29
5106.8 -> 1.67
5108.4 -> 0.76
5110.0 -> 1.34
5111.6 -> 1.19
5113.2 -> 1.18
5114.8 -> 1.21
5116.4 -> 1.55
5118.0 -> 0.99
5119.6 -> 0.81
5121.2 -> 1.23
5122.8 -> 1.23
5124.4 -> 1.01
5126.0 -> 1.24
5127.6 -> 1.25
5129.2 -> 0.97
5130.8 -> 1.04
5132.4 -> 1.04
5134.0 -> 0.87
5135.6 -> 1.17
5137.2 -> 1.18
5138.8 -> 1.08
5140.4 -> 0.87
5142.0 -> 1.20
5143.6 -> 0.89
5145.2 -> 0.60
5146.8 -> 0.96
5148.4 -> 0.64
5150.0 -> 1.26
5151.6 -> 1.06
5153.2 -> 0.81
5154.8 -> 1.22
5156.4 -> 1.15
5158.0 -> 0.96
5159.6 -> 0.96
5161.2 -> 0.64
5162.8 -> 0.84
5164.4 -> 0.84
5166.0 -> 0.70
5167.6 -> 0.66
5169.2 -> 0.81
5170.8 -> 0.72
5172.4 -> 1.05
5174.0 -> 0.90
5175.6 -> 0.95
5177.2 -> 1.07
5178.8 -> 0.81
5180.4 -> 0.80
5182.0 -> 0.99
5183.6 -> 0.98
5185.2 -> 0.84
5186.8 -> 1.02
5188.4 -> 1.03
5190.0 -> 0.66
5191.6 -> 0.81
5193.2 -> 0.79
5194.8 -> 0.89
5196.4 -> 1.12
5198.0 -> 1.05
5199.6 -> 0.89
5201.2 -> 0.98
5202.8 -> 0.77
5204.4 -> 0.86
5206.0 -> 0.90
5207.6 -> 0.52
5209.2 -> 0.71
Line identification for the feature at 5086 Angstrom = C IV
